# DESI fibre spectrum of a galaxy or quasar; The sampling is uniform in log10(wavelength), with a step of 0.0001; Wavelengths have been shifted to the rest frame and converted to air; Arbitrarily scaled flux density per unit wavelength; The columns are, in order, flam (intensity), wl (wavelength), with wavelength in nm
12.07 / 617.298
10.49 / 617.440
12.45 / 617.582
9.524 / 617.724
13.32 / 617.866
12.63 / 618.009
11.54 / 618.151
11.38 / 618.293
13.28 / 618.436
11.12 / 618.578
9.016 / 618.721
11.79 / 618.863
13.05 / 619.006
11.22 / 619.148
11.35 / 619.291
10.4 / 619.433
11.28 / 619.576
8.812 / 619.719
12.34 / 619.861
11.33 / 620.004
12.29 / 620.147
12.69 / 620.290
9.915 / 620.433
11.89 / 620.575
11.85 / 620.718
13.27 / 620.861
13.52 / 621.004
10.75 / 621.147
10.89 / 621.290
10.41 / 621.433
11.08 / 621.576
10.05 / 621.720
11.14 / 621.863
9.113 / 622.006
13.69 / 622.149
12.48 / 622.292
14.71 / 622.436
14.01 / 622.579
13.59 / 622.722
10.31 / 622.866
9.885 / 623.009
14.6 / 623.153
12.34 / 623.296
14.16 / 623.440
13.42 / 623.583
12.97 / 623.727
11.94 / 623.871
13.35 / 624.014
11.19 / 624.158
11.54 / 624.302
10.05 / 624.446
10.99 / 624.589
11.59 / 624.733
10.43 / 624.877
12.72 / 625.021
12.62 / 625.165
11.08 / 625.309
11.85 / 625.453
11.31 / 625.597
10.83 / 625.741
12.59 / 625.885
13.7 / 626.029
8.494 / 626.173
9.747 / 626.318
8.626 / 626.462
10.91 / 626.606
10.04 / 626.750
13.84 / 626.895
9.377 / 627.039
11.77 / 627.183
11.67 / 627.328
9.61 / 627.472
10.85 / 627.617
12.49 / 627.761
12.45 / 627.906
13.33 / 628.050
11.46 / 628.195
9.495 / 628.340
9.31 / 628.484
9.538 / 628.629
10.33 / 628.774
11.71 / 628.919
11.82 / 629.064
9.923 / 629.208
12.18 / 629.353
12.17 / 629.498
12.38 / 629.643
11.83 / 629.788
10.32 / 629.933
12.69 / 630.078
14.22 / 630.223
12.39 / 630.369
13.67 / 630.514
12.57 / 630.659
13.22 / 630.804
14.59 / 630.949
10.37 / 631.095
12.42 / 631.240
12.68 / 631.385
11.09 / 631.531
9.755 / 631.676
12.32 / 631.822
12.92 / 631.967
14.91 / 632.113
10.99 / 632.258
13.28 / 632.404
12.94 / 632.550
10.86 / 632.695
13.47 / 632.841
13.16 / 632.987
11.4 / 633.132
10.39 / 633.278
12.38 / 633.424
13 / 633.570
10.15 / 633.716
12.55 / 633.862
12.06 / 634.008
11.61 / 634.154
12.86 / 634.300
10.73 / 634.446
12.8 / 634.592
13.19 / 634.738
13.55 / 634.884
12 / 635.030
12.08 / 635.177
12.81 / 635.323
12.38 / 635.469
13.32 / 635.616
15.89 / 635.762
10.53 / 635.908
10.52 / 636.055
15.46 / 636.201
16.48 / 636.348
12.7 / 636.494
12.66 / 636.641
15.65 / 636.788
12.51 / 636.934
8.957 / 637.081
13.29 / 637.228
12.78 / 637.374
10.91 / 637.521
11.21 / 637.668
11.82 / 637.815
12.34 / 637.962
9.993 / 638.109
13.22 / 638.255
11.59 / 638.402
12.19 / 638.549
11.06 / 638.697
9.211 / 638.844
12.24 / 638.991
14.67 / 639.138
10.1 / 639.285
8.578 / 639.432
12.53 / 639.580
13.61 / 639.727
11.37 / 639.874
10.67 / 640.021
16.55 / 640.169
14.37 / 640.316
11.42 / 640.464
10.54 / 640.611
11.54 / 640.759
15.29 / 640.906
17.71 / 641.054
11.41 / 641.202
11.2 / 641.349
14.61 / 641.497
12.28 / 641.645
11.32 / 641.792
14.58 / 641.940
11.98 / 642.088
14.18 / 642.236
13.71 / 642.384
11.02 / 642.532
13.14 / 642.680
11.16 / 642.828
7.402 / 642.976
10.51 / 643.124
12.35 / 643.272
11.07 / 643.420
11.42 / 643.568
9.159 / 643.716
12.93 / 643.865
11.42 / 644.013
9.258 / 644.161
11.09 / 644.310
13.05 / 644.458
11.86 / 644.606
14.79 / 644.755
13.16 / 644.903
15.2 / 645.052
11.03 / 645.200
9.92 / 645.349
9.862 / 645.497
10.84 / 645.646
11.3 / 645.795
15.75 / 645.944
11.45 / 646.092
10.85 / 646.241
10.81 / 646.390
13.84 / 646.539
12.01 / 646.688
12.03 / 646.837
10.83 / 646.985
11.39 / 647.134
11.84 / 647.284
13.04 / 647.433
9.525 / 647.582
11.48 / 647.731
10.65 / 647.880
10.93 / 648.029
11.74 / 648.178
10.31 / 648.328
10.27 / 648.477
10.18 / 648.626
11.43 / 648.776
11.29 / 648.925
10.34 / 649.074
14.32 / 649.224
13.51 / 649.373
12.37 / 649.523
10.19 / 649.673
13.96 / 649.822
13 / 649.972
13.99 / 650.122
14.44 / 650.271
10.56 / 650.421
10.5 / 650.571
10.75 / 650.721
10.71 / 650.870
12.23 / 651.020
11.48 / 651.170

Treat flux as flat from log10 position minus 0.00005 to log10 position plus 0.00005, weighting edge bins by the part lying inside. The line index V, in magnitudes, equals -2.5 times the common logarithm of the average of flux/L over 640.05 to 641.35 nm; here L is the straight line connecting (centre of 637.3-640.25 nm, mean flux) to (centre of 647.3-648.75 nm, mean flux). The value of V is -0.15 mag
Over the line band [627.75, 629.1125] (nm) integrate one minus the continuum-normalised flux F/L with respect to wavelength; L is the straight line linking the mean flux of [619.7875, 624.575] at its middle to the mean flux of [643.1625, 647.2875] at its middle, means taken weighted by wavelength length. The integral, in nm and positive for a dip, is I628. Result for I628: 0.09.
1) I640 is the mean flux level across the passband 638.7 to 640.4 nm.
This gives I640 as 12.1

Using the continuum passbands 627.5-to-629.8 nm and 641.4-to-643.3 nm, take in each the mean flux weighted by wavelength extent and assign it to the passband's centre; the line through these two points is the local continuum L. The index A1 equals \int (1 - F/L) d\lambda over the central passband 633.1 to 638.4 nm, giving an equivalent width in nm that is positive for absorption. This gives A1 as -0.30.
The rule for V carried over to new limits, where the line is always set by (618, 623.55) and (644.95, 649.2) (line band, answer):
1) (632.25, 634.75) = -0.04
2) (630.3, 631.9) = -0.06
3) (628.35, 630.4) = 0.03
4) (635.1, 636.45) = -0.14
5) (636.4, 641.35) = -0.06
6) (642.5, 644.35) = 0.06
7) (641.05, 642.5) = -0.13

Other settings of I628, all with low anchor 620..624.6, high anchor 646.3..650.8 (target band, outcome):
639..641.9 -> -0.20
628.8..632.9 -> -0.12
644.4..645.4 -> -0.09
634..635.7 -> -0.09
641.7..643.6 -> -0.01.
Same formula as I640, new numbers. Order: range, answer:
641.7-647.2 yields 11.8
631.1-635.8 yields 12.3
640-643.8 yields 12.4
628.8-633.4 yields 12.2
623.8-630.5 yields 11.4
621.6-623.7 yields 12.4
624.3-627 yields 11.2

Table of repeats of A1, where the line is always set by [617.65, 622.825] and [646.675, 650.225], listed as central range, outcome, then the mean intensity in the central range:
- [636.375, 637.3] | -0.09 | 12.8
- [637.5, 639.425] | 0.03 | 11.5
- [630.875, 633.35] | -0.11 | 12.2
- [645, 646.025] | -0.02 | 11.9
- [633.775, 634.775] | -0.04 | 12.2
